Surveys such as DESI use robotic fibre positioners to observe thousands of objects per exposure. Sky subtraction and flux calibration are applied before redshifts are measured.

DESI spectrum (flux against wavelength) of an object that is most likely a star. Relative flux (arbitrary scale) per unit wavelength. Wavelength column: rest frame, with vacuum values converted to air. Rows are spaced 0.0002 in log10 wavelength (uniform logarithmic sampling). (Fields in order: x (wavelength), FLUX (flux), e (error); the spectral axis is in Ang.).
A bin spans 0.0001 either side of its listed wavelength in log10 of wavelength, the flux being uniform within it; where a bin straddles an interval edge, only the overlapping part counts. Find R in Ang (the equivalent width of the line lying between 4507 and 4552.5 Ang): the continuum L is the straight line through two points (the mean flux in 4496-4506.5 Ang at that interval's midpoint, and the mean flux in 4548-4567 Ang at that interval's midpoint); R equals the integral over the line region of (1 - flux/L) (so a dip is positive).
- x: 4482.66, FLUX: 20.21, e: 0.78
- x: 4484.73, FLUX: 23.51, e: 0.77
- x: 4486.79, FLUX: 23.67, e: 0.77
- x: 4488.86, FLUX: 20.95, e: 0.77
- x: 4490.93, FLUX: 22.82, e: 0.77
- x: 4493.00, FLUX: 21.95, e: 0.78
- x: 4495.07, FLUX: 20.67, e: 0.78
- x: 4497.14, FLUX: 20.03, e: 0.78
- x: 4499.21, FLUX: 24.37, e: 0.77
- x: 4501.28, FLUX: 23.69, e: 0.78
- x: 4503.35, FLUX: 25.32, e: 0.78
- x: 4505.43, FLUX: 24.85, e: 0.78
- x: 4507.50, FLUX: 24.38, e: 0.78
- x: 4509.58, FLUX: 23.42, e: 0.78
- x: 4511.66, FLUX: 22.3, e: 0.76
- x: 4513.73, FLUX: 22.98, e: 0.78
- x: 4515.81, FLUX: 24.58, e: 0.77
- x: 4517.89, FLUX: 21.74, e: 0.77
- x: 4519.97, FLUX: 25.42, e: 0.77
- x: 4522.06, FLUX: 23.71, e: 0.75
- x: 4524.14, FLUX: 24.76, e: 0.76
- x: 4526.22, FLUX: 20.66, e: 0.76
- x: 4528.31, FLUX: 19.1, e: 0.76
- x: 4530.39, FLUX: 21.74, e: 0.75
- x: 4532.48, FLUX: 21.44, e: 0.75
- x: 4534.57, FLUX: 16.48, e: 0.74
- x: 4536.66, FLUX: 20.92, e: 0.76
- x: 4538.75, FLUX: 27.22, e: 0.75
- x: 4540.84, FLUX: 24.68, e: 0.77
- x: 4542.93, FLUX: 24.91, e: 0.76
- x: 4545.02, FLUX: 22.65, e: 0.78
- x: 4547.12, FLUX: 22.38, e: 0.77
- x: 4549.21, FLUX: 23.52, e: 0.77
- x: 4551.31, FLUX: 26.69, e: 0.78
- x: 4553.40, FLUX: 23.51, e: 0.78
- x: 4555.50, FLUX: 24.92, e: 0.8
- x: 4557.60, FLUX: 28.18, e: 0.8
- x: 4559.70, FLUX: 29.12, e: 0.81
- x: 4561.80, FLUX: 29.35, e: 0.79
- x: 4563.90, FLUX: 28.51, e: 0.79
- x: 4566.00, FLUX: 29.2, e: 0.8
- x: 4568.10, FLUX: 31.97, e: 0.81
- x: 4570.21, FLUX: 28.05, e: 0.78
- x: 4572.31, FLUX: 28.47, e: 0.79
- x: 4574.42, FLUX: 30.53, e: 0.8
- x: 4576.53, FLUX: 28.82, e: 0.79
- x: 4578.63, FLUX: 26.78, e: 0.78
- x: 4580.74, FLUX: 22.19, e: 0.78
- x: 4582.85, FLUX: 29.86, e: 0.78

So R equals 4.2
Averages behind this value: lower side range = 23.6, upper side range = 27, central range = 23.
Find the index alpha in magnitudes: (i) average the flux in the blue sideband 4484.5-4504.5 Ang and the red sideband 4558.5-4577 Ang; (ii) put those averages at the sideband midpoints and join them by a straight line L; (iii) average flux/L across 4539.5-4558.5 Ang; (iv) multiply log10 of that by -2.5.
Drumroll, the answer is 0.13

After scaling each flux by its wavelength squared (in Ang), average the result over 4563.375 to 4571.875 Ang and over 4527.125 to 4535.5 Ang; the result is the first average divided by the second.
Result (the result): 1.52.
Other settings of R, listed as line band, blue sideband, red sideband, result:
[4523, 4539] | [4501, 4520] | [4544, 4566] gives 2.3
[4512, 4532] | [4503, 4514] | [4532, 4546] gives 0.6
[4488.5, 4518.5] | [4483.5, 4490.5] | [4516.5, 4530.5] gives -0.5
